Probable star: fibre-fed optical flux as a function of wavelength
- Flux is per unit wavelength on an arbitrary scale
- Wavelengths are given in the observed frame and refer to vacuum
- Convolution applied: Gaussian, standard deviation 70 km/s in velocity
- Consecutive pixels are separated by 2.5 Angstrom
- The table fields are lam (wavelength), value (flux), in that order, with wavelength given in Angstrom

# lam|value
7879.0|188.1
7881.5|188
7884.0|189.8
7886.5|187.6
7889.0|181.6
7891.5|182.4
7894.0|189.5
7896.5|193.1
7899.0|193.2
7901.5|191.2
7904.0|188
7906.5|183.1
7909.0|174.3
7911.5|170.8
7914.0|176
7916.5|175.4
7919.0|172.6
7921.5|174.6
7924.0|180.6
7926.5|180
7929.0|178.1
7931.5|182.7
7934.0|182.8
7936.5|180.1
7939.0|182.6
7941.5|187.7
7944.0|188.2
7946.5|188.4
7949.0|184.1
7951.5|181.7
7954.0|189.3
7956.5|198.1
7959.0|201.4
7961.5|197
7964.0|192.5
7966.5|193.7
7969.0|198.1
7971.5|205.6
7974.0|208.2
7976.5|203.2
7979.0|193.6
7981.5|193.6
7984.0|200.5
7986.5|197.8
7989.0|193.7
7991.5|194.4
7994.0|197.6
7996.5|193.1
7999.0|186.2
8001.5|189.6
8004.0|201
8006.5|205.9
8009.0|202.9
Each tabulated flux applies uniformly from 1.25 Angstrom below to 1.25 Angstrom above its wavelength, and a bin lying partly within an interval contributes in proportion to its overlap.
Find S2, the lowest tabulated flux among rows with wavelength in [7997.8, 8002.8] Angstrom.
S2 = 186.2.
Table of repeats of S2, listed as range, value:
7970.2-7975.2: 205.6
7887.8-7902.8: 181.6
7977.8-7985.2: 193.6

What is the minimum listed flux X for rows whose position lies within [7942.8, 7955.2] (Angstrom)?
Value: 181.7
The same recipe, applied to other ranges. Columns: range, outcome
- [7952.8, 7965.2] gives 189.3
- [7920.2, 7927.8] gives 174.6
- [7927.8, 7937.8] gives 178.1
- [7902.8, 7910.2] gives 174.3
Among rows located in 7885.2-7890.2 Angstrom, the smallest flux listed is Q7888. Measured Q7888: 181.6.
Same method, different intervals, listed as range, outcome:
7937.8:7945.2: 182.6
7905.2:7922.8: 170.8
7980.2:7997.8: 193.1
